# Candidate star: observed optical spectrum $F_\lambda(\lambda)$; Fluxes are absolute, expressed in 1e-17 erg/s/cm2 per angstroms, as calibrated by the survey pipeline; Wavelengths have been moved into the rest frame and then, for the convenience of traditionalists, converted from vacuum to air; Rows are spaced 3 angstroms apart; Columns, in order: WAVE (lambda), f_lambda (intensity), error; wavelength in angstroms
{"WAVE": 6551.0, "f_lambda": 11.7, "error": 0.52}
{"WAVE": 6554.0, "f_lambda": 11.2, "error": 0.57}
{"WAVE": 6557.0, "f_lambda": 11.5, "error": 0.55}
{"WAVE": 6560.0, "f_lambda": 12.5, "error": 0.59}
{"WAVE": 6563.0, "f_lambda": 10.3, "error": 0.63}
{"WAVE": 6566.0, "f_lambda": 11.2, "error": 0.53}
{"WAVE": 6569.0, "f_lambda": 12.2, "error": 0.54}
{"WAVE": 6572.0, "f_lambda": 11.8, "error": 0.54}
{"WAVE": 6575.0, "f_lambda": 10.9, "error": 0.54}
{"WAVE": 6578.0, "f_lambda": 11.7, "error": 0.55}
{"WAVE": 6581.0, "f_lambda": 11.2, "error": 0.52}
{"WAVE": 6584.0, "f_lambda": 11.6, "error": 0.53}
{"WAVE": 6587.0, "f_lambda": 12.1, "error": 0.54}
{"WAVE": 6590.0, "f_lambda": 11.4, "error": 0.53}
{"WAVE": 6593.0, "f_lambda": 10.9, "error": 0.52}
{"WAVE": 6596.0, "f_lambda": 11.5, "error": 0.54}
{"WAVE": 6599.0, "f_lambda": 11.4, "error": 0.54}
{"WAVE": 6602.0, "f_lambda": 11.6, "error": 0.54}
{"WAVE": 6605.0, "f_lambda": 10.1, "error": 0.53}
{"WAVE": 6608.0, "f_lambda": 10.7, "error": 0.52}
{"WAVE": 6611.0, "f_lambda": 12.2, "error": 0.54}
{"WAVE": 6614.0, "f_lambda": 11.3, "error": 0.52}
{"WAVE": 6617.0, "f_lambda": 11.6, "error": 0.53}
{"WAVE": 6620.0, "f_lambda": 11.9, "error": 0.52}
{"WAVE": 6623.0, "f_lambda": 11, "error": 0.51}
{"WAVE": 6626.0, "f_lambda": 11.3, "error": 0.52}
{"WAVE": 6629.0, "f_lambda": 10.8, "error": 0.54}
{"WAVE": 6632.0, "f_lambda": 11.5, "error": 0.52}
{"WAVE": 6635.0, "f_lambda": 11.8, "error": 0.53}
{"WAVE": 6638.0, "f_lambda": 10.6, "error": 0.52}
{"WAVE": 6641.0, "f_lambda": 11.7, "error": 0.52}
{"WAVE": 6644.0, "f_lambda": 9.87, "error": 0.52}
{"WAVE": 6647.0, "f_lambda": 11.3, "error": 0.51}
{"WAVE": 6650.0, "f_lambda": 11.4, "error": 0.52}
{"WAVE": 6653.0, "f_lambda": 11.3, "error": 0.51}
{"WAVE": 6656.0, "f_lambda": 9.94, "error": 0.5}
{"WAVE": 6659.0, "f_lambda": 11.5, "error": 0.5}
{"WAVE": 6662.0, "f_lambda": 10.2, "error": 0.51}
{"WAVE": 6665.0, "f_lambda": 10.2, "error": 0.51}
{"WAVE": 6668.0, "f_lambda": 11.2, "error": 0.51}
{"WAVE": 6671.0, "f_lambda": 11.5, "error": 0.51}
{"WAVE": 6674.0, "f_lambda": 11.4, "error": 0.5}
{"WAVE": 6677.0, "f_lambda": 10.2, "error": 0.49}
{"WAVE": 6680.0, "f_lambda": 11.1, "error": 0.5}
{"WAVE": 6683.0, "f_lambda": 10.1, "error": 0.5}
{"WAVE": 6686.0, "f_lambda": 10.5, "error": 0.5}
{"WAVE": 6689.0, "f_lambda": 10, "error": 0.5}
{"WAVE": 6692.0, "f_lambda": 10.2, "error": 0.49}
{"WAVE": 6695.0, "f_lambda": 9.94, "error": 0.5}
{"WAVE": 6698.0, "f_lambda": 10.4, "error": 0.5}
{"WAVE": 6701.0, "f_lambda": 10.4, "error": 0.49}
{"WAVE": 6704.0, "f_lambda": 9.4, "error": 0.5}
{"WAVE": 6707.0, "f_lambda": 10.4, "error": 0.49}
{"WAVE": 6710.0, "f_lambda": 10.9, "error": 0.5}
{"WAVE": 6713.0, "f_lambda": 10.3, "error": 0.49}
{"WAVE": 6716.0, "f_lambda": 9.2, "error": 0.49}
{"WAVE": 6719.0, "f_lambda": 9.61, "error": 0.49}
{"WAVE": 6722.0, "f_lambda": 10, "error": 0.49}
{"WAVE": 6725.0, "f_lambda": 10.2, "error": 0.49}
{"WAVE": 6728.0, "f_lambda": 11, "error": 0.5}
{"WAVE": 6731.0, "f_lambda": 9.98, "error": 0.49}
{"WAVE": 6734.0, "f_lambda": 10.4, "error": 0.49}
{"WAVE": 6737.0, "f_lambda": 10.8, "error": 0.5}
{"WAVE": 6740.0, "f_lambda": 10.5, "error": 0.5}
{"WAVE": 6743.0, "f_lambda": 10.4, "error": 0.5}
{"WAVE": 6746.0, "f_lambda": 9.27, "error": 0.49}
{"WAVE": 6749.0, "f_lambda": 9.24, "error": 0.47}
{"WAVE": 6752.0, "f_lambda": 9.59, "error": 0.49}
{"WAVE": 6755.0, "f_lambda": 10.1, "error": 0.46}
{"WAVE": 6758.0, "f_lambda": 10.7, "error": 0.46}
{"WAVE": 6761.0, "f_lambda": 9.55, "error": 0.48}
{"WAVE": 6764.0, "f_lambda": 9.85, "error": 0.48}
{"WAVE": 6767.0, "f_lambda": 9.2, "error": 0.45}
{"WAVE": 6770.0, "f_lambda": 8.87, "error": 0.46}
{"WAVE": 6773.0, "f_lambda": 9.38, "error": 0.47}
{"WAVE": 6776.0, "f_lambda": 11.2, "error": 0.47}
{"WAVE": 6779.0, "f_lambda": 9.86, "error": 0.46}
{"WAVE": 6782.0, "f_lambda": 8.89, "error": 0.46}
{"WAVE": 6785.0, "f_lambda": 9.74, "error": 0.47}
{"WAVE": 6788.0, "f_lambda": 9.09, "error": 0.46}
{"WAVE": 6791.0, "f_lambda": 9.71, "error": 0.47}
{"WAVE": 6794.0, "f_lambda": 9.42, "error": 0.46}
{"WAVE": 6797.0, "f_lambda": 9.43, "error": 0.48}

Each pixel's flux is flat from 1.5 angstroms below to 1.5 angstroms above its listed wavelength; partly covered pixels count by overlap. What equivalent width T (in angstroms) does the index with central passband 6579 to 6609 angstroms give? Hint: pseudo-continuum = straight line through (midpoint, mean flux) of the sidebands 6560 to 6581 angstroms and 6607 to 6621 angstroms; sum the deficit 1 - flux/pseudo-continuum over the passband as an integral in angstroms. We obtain 0.6 angstroms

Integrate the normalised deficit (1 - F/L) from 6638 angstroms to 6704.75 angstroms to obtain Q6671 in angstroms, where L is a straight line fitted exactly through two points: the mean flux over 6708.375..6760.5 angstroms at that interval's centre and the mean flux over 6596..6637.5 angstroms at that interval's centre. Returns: 0.8 angstroms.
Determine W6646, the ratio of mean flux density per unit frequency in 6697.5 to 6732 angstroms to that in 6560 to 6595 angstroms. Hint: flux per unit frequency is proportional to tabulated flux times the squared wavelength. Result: 0.92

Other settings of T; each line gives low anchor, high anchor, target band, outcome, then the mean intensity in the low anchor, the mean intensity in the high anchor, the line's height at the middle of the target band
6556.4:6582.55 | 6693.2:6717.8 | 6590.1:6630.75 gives -0.7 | 11.5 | 10.1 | 11.1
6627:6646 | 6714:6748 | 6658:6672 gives -0.1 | 11.1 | 10.1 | 10.8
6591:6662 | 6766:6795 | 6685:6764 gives 0.2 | 11.2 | 9.54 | 10.1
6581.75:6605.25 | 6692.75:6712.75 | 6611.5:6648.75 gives -0.8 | 11.4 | 10.2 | 11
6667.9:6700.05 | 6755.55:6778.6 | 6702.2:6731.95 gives 0.5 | 10.6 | 9.83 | 10.3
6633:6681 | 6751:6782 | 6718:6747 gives -0.3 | 11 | 9.79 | 10.2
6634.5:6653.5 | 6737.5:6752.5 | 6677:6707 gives 0.8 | 11.1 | 9.88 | 10.5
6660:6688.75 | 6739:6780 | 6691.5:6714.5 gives 0.3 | 10.7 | 9.83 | 10.4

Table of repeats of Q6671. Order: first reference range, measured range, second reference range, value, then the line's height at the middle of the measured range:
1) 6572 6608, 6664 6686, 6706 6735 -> -0.47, 10.6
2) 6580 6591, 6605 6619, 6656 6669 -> -0.06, 11.3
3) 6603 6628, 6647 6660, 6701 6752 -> -0.22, 10.9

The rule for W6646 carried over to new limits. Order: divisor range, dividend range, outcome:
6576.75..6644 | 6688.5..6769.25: 0.92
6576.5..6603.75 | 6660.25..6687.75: 0.96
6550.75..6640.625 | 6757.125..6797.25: 0.89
